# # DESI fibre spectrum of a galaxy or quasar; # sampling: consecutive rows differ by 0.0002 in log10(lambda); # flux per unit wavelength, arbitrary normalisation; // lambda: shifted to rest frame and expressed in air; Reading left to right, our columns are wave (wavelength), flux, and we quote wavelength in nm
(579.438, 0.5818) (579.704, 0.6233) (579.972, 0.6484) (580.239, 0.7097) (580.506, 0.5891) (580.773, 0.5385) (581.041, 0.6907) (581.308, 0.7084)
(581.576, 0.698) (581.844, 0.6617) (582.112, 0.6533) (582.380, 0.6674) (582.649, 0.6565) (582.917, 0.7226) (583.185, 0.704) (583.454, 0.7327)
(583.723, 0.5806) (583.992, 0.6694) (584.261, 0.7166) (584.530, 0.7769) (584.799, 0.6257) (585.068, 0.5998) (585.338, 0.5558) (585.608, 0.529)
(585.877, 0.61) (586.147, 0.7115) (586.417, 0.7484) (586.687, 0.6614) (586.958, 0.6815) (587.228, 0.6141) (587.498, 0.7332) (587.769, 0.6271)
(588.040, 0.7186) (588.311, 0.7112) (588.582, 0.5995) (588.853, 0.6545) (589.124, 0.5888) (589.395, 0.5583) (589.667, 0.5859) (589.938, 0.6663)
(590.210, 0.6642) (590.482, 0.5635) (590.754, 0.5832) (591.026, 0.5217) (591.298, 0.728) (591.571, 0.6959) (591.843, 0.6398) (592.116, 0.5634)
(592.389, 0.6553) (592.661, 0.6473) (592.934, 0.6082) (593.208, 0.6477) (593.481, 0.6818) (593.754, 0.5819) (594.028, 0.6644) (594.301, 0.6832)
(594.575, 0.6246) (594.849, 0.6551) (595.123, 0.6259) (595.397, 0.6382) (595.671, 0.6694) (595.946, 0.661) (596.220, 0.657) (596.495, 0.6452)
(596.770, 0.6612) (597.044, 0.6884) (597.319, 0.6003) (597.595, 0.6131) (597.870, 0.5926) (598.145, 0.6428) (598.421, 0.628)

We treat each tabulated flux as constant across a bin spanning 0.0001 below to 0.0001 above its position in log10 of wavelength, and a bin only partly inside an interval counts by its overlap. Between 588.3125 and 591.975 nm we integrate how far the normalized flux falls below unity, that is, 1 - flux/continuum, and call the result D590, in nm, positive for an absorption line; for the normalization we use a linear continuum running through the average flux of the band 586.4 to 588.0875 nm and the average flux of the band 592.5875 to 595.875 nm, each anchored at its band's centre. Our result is 0.22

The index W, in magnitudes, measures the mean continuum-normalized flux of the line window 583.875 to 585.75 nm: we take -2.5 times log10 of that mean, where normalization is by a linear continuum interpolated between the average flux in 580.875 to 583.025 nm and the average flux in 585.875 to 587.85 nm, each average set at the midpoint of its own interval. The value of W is 0.07 mag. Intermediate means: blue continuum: 0.68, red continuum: 0.679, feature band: 0.639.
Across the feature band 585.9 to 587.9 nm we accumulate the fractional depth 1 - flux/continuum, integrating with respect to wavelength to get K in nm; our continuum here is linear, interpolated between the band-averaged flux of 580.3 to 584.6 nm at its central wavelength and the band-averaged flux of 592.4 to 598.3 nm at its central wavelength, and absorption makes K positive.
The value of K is -0.05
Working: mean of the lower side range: 0.672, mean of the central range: 0.678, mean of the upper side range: 0.643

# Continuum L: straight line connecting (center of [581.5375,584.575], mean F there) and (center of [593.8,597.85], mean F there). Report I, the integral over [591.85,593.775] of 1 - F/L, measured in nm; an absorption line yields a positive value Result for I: 0.07 nm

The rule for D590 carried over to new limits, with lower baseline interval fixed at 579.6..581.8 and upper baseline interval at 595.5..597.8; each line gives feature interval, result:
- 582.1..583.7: -0.08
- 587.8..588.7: -0.03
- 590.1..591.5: 0.07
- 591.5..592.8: 0.02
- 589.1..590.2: 0.07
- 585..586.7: 0.05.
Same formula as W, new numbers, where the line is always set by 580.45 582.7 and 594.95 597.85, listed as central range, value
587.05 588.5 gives -0.05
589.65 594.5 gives 0.02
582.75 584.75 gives -0.07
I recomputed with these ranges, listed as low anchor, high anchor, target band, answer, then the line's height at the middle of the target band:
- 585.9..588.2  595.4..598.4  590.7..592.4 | 0.10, 0.665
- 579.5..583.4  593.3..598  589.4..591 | 0.12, 0.651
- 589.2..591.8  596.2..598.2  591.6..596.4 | -0.11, 0.628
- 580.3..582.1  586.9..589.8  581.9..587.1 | -0.13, 0.647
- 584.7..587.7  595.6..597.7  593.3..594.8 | 0.00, 0.648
